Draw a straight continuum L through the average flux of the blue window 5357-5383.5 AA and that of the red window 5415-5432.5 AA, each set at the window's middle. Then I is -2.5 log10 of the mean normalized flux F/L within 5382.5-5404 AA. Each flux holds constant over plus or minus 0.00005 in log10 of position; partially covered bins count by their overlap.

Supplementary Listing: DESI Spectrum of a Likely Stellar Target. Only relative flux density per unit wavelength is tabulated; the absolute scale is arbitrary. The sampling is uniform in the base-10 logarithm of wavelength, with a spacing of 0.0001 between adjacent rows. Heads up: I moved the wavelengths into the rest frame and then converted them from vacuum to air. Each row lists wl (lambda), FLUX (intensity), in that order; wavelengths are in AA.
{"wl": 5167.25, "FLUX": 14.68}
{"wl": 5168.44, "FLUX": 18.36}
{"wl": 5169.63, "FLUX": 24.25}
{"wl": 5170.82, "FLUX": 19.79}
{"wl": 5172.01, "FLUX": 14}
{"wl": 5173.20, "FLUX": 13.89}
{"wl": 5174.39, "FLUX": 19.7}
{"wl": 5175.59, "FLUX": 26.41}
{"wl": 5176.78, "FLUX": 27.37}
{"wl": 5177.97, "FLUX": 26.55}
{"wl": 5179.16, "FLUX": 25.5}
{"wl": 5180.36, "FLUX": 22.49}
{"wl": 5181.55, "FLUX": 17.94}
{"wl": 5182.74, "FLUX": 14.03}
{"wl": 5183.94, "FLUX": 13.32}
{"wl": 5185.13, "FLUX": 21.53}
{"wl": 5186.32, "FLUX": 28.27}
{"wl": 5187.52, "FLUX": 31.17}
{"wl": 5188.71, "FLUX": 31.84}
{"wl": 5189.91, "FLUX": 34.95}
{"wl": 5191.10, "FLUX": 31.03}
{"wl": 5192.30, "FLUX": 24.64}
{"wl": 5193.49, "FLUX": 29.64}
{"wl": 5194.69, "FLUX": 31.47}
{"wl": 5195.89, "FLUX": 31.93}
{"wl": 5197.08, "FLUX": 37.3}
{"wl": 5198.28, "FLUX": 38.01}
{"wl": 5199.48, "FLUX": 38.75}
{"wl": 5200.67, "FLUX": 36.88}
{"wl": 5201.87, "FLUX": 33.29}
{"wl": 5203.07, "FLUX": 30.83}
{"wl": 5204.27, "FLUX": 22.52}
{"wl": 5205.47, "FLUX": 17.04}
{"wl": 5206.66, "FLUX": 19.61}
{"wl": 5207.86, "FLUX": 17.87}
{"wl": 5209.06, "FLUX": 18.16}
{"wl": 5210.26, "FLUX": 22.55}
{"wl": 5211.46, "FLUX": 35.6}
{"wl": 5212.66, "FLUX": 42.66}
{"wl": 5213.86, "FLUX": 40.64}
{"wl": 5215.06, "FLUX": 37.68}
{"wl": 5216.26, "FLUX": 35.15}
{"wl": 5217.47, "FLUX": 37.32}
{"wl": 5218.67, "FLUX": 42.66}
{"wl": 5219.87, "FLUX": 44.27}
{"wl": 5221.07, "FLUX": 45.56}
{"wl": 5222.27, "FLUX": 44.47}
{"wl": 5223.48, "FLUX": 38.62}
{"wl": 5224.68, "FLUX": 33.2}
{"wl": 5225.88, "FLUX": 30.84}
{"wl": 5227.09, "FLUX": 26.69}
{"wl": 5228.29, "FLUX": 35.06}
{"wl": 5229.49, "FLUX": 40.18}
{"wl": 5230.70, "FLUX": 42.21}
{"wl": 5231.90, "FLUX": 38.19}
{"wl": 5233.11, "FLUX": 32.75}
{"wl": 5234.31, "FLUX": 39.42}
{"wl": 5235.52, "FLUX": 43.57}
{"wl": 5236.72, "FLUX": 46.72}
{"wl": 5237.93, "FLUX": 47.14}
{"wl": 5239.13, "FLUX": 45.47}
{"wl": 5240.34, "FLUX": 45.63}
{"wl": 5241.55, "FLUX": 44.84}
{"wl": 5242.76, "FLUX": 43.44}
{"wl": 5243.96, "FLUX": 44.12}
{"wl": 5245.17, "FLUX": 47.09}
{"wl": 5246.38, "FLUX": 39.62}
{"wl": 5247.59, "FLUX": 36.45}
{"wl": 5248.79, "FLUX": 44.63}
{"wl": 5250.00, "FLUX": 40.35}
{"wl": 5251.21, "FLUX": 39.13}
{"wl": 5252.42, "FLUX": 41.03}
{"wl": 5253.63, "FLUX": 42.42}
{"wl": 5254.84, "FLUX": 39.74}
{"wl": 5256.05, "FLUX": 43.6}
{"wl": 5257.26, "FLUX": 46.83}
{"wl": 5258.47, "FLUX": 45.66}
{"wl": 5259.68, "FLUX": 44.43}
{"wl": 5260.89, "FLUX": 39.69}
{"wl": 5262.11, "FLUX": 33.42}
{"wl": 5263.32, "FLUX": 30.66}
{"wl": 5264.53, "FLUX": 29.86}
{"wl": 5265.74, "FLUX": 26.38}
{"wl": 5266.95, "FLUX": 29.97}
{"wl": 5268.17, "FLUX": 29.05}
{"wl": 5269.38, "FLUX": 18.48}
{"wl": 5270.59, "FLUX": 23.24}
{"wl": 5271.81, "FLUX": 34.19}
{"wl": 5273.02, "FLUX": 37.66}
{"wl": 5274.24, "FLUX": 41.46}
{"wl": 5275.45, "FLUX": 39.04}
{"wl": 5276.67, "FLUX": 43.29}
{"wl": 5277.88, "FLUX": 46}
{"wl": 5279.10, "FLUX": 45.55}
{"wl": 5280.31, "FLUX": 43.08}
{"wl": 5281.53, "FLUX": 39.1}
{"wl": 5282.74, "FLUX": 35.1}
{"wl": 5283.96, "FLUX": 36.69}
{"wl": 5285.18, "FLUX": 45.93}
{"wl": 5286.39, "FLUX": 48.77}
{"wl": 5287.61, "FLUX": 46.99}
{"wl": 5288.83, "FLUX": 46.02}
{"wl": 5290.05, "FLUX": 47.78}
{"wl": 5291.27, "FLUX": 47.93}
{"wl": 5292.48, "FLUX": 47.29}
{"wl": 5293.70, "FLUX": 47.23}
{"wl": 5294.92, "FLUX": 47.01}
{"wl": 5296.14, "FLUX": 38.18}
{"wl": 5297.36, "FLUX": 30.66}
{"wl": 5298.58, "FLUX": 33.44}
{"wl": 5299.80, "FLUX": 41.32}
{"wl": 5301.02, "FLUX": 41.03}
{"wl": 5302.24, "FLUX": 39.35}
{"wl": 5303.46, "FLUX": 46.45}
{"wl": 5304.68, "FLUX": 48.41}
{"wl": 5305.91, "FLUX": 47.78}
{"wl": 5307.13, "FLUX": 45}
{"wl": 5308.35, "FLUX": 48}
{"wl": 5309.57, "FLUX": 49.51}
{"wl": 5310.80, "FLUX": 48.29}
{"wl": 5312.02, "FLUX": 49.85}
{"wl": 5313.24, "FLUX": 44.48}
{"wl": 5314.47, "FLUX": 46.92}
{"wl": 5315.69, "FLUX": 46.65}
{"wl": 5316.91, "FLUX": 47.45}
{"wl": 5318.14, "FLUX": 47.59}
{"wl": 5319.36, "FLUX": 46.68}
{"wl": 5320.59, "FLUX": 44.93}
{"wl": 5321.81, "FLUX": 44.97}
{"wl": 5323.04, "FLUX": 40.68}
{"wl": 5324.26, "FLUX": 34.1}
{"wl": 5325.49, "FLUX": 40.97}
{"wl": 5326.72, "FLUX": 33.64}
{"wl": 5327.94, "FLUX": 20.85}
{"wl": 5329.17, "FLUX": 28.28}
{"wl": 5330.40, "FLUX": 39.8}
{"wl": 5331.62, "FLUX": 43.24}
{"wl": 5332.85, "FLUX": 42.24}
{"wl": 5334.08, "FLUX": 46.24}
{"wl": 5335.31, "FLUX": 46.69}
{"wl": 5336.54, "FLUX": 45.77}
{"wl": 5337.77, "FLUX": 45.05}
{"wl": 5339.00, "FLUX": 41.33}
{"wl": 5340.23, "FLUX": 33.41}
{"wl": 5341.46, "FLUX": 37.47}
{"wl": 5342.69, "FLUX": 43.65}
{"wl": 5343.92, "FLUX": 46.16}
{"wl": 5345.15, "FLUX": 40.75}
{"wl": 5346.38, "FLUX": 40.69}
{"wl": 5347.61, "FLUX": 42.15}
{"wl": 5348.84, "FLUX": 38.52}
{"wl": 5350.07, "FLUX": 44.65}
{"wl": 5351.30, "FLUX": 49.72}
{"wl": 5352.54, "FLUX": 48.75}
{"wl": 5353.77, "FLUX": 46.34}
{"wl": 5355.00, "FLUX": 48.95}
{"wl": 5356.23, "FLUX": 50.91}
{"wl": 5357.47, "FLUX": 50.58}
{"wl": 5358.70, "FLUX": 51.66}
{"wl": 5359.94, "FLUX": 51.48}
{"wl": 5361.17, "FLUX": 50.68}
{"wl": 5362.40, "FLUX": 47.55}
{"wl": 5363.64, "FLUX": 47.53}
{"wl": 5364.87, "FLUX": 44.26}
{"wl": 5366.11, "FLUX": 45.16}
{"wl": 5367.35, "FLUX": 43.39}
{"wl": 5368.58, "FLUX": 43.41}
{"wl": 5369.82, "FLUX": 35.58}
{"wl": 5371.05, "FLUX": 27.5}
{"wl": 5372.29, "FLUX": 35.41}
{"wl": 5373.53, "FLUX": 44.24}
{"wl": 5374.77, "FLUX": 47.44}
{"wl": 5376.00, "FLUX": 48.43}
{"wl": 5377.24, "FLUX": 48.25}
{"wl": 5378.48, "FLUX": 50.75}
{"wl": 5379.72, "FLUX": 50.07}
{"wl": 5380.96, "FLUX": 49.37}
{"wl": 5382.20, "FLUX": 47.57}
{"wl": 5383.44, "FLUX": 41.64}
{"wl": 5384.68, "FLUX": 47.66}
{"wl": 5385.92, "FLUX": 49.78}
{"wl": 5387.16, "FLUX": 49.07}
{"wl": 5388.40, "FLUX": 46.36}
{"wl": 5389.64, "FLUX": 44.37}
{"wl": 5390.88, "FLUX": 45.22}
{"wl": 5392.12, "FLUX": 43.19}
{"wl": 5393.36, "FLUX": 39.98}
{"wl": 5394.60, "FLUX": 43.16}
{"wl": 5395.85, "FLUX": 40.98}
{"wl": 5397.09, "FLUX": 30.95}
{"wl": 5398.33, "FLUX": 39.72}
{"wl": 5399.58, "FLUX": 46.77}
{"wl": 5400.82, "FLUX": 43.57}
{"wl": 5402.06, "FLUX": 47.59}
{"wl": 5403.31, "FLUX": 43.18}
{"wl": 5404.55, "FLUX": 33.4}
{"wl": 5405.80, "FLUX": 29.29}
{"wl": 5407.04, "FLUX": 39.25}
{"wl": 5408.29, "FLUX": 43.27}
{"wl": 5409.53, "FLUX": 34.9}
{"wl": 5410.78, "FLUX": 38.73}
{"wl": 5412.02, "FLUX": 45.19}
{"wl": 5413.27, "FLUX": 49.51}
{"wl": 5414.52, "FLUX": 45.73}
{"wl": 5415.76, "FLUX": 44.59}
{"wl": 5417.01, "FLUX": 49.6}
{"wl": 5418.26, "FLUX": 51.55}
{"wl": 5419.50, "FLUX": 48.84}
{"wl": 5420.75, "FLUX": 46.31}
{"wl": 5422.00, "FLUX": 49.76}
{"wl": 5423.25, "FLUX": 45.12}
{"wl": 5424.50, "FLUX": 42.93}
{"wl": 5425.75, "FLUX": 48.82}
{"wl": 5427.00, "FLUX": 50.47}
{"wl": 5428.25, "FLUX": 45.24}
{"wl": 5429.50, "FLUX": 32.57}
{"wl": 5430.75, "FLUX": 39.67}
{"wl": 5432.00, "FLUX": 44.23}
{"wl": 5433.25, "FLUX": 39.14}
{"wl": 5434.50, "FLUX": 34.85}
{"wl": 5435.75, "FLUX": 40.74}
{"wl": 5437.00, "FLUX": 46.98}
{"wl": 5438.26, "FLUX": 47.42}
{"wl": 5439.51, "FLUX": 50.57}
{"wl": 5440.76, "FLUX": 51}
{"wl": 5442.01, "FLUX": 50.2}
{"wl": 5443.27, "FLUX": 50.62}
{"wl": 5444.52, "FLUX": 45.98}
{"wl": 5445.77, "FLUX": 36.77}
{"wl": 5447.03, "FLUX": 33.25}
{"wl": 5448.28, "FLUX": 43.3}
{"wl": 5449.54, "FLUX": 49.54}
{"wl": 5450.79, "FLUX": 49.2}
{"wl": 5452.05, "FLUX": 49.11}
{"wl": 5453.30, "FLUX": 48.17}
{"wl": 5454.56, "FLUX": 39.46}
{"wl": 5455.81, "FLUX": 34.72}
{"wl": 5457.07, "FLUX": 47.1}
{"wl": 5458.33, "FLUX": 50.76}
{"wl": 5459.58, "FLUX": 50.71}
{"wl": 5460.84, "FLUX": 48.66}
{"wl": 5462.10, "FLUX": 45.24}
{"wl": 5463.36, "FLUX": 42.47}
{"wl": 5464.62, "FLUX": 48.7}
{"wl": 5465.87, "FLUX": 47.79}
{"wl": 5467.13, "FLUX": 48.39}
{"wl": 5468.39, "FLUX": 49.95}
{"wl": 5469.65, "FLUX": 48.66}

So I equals 0.046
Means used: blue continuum 45.6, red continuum 45.7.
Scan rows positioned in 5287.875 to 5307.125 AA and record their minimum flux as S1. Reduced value 30.66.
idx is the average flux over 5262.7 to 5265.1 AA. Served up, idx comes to 30.3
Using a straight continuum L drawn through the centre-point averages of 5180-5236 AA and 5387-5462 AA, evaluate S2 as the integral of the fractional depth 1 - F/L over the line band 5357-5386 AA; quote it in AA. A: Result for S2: -3.28 AA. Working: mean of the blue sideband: 32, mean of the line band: 45.7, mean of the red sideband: 44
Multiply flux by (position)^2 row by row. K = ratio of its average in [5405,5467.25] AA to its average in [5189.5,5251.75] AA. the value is 1.3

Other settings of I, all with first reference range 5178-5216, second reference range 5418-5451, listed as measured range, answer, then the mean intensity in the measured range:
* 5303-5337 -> -0.176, 43.4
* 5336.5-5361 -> -0.156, 45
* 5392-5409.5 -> 0.065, 40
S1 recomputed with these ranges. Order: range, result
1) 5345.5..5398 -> 27.5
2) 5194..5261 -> 17.04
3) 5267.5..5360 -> 18.48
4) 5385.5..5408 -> 29.29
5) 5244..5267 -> 26.38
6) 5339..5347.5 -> 33.41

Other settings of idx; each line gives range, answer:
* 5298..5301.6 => 38.6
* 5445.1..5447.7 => 35.4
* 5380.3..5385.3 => 46.6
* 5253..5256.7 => 42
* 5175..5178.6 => 26.8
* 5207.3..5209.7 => 18.1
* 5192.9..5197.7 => 32.6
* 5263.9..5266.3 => 28.2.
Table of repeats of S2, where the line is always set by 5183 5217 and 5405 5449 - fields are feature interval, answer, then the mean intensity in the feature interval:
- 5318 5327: -1.1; 41.7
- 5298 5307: -1.6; 42.7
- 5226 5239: -3.0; 39.1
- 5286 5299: -3.1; 43.8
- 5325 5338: -0.4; 39.2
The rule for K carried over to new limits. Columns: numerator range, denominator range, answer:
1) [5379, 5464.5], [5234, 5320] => 1.12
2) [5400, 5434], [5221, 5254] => 1.14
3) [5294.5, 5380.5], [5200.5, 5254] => 1.22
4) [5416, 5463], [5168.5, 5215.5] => 1.85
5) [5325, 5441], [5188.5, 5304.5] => 1.21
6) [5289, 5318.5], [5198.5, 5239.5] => 1.31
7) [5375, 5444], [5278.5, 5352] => 1.08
